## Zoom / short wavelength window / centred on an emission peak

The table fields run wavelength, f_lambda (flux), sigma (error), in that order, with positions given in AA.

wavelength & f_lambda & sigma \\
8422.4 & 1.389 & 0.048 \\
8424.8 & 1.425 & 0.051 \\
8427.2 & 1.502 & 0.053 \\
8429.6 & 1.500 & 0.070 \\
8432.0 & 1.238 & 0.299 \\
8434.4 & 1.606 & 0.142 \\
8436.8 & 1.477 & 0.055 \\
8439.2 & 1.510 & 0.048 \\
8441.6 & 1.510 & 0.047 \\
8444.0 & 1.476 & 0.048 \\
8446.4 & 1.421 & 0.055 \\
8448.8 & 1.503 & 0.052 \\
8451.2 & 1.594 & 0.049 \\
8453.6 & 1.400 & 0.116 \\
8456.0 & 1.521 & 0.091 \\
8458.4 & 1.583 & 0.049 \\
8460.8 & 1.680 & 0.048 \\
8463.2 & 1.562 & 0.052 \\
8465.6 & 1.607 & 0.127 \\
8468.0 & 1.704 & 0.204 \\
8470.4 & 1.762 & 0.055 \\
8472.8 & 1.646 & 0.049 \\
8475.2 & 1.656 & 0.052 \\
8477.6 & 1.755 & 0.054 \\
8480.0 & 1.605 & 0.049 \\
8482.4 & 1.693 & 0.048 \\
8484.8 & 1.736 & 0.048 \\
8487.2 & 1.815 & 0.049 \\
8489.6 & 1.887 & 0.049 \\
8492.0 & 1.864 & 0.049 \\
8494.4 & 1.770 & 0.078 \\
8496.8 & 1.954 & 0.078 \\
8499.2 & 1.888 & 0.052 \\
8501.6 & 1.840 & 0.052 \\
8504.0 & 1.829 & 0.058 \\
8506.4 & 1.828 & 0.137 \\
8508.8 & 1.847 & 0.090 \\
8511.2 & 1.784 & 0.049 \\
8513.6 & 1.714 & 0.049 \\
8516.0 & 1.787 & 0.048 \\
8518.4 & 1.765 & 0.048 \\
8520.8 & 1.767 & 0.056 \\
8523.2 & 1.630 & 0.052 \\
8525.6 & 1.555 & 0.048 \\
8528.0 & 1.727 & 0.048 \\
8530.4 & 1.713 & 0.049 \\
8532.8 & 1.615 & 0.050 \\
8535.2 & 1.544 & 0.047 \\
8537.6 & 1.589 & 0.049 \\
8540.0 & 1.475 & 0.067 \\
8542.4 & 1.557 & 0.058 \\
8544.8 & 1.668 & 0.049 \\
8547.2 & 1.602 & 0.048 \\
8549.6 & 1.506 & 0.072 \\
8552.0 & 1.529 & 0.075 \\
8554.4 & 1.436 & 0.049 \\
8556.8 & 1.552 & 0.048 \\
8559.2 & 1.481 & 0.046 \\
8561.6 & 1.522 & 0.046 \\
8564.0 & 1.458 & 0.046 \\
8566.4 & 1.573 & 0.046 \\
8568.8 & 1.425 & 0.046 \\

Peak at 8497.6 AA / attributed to Mg II 2798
